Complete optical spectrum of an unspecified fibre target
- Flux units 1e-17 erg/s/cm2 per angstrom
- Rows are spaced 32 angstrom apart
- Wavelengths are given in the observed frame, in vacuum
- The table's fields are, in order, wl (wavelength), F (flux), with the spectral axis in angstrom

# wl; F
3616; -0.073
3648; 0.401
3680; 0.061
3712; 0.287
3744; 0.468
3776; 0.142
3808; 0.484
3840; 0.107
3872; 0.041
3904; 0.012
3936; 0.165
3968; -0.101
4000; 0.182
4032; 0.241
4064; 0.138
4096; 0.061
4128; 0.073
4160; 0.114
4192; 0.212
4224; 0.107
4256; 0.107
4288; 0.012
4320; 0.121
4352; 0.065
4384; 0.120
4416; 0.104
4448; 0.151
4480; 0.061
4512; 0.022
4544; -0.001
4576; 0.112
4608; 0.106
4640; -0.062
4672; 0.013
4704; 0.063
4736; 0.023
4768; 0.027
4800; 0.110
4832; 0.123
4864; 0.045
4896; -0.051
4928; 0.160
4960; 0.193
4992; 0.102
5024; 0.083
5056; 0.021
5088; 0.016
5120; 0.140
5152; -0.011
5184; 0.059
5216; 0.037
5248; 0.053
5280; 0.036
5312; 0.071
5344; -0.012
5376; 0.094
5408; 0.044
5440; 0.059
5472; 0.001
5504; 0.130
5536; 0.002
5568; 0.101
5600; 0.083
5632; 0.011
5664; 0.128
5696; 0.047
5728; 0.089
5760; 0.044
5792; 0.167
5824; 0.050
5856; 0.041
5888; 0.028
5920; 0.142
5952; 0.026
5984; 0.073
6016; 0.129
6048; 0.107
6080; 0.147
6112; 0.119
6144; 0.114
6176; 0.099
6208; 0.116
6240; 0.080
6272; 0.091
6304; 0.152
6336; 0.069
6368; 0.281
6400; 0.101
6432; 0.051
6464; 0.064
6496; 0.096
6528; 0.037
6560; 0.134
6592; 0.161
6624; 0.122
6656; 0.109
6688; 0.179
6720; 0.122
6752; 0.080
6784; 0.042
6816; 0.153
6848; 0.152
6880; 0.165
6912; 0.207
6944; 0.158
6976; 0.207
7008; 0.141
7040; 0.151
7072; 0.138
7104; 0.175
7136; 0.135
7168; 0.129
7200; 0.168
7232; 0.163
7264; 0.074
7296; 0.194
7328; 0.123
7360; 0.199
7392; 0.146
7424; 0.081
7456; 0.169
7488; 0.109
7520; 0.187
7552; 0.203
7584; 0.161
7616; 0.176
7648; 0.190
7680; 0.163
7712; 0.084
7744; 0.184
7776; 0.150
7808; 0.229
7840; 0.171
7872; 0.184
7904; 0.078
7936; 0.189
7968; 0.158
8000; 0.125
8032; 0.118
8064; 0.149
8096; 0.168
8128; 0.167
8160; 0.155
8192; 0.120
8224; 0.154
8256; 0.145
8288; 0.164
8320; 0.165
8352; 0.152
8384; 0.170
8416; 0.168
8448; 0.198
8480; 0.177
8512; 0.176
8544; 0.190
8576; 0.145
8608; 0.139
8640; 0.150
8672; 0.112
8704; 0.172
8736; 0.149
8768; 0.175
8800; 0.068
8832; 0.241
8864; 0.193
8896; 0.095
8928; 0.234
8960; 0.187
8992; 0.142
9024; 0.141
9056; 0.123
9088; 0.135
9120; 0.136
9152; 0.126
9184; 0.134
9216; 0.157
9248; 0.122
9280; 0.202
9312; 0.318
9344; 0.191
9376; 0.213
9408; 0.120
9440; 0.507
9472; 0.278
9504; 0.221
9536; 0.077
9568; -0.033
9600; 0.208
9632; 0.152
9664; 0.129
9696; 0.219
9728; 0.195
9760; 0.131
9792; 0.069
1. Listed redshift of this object 0.705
